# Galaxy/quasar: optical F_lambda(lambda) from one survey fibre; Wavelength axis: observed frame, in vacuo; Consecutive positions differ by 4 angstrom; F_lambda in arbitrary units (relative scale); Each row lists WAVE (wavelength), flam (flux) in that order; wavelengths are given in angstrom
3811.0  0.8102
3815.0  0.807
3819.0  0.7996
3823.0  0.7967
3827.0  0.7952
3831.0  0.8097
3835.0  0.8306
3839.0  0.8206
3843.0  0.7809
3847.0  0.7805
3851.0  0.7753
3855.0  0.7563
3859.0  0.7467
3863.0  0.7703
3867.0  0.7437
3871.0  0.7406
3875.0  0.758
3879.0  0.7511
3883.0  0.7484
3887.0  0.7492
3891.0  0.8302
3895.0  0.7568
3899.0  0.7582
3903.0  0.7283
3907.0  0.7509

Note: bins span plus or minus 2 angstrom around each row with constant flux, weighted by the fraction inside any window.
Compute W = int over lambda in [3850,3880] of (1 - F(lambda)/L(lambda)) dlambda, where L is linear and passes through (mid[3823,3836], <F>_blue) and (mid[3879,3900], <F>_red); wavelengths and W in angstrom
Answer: 1.12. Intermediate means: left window 0.808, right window 0.767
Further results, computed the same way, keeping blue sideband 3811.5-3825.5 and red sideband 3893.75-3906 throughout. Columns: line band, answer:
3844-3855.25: 0.1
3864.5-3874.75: 0.3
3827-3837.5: -0.3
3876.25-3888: 0.1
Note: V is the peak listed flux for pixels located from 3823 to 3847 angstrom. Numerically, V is 0.8306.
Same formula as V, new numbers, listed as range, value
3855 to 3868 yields 0.7703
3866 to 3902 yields 0.8302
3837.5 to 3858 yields 0.8206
